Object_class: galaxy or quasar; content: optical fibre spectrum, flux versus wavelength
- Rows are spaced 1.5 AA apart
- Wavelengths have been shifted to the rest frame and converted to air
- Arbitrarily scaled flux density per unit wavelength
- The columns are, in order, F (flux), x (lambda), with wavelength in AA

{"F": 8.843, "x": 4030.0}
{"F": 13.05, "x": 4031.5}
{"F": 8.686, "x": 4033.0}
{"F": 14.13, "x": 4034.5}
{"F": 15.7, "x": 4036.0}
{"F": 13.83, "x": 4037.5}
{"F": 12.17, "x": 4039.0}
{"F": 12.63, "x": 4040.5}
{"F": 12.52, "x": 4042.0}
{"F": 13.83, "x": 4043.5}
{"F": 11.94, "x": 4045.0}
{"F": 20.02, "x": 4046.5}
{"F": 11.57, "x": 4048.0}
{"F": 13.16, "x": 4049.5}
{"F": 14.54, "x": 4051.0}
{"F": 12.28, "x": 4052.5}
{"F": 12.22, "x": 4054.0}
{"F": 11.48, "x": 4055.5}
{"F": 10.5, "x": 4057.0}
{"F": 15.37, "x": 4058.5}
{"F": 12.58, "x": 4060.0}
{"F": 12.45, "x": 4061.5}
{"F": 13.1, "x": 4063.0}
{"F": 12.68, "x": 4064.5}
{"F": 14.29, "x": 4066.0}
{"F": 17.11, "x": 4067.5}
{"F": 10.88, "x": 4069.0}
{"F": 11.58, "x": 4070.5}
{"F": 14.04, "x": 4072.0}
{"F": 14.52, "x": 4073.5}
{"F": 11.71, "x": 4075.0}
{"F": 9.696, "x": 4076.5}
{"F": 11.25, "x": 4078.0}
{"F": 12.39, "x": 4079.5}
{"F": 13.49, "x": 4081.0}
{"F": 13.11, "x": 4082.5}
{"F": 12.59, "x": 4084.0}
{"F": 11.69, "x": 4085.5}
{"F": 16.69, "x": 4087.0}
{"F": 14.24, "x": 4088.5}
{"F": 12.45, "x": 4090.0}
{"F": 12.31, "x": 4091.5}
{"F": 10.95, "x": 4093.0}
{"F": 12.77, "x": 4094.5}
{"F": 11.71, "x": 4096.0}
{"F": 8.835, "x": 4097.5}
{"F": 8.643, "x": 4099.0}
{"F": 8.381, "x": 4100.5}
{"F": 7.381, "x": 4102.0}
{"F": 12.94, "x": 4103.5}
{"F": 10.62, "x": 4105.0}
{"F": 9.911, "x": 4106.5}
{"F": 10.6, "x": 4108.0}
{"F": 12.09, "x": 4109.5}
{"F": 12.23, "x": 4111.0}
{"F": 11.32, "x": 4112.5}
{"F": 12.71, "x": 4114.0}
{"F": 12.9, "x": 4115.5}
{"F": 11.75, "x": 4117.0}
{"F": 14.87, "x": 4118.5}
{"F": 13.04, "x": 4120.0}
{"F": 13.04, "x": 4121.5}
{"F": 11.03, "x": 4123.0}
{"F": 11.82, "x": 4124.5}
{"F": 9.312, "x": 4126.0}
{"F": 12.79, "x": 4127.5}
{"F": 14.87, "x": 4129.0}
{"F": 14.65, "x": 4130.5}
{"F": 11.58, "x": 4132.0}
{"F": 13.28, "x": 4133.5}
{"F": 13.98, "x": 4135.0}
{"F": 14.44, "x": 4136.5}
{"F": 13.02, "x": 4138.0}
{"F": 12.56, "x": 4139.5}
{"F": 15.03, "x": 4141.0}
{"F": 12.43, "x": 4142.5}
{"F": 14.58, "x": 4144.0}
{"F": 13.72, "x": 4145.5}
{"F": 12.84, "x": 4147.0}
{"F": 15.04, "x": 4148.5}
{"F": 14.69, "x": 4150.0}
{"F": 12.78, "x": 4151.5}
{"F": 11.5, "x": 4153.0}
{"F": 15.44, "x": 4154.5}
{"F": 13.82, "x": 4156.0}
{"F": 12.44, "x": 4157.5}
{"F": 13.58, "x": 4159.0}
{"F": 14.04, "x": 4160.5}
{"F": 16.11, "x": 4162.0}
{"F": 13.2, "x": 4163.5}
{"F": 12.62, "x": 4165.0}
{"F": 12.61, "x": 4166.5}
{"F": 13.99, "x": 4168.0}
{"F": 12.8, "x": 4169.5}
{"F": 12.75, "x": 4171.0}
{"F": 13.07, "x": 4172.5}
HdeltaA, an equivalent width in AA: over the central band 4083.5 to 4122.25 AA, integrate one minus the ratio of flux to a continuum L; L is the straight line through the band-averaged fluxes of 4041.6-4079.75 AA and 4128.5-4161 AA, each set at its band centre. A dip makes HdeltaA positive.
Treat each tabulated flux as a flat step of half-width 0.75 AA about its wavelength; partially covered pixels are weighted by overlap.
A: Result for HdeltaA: 4.45 AA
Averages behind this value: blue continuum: 13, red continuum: 13.6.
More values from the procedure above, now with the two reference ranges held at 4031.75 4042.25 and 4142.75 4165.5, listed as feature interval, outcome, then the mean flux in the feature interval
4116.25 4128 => 1.1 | 12.2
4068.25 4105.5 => 4.0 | 11.8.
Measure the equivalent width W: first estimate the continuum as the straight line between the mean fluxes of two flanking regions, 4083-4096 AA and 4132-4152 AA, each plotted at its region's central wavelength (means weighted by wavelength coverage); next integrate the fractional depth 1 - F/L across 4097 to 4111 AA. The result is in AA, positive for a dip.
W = 3.2 AA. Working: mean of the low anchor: 12.9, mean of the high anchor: 13.7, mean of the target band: 10.1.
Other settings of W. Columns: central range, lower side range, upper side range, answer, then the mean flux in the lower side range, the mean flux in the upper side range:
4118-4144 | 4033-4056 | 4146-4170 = 0.9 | 13.3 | 13.6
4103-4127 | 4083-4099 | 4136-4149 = 1.9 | 12.3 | 13.7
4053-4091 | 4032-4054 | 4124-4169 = 1.3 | 13.3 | 13.4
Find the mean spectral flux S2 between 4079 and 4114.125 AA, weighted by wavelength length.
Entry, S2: 11.6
